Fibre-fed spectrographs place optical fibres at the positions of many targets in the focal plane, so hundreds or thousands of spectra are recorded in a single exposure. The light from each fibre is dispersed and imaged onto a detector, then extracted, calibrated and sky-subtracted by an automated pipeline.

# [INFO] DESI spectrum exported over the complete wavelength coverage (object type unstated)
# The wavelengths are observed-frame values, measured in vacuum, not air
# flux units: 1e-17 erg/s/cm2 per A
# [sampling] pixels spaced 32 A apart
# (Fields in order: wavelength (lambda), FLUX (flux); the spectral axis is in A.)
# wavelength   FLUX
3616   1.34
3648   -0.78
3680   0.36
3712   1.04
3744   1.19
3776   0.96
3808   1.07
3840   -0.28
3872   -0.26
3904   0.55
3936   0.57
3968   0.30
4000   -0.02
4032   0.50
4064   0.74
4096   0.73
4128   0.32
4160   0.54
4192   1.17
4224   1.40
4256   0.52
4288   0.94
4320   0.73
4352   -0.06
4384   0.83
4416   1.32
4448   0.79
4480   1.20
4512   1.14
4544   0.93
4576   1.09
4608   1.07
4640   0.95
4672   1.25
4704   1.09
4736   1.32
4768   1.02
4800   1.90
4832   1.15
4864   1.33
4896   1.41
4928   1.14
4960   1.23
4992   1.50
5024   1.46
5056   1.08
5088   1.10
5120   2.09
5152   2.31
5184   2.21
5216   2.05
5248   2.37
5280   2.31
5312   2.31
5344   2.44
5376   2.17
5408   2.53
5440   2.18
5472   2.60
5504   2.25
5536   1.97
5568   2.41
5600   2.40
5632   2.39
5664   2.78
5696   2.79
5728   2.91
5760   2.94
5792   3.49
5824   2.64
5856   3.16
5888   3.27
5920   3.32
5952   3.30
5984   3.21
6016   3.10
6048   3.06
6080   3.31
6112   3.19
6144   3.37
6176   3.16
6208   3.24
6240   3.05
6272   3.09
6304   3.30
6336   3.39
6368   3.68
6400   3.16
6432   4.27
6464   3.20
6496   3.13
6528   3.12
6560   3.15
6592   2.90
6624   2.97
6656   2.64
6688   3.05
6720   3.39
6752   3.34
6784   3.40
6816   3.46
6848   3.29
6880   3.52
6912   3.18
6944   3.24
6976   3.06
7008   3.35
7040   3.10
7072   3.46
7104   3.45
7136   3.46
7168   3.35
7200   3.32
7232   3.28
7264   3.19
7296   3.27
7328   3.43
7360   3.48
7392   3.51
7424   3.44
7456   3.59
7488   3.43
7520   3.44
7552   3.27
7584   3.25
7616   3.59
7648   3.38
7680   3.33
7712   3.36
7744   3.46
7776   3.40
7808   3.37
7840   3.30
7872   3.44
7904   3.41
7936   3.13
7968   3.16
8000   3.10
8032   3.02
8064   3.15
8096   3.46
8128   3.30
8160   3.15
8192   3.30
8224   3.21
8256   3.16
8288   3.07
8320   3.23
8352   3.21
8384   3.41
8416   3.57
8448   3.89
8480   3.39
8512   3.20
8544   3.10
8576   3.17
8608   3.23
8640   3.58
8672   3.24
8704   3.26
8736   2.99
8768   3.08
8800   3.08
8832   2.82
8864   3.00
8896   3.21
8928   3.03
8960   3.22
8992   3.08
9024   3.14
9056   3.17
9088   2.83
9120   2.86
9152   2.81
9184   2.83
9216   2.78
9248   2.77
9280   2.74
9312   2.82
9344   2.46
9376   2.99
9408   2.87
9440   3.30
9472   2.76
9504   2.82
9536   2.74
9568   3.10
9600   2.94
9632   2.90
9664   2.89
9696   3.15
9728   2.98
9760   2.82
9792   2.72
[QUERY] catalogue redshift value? 0.285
